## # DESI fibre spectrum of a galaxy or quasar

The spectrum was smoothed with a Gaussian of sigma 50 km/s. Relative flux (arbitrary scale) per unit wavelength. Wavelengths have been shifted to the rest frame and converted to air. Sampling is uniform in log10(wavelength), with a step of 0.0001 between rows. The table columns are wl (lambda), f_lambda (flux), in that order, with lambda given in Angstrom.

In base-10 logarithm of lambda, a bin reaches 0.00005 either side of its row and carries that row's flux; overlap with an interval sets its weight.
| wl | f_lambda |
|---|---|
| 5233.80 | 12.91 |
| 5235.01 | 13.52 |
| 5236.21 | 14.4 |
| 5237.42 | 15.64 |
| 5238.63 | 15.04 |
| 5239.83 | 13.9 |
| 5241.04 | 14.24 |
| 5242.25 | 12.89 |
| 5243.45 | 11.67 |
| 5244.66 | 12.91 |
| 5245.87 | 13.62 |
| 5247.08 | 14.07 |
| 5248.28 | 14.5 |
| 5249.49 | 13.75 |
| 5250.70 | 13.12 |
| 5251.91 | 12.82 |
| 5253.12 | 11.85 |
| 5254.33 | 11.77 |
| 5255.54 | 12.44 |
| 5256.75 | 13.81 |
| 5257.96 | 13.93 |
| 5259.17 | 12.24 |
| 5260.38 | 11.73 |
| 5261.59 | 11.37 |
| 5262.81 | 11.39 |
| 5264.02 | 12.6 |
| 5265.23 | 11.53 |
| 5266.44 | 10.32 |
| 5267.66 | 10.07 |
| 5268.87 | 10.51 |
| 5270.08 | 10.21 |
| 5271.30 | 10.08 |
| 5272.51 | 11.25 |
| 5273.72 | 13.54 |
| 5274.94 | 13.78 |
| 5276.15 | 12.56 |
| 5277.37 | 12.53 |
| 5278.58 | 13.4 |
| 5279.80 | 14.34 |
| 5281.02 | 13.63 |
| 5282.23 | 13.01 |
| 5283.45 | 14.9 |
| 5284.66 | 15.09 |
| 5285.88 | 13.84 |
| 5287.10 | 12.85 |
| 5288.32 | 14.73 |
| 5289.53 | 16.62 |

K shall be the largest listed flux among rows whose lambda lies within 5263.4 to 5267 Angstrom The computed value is 12.6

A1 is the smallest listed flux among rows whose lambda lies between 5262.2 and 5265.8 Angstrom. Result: 11.39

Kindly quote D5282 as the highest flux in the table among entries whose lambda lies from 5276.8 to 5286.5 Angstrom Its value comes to 15.09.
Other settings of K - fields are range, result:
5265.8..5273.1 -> 11.25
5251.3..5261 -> 13.93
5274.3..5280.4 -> 14.34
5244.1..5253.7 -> 14.5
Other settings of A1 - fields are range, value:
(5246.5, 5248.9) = 14.07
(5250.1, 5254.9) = 11.77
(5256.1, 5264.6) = 11.37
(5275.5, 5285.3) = 12.53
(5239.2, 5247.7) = 11.67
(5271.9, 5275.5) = 11.25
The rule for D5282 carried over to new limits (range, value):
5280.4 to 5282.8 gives 13.63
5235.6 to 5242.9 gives 15.64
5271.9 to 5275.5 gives 13.78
